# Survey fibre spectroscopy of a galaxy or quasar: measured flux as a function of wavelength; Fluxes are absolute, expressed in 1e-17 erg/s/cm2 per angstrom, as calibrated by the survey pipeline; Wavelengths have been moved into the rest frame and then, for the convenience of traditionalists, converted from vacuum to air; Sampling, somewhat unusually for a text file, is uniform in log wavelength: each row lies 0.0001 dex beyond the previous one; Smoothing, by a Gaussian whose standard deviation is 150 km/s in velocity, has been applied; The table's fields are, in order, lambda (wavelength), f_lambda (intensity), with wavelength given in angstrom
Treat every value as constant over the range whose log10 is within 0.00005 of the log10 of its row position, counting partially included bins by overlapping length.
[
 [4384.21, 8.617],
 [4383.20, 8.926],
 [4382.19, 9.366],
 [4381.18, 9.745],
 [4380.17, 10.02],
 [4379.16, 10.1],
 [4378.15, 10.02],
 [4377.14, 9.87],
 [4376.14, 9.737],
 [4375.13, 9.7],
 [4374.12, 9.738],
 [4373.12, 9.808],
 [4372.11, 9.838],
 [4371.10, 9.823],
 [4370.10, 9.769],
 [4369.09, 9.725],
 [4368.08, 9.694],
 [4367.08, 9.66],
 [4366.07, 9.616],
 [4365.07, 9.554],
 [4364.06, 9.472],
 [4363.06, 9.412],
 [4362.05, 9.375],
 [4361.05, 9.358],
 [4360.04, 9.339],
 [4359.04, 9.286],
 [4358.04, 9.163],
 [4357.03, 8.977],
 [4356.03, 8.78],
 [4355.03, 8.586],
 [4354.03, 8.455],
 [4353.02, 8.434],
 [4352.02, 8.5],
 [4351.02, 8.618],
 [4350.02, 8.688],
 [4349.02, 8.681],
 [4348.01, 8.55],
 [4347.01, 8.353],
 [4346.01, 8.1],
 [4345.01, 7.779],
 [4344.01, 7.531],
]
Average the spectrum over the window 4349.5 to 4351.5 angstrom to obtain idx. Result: 8.67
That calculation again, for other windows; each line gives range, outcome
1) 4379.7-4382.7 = 9.7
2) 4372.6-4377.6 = 9.78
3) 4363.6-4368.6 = 9.6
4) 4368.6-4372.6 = 9.79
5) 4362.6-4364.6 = 9.44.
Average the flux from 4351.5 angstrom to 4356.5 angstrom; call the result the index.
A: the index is 8.55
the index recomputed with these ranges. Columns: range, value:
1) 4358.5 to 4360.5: 9.34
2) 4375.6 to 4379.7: 9.93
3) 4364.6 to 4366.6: 9.59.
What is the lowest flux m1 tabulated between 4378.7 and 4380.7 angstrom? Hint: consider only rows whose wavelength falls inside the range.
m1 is 10.02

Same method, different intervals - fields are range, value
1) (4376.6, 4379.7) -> 9.87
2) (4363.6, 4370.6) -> 9.472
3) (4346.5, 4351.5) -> 8.353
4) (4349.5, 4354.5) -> 8.434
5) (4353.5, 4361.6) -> 8.455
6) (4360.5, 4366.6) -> 9.358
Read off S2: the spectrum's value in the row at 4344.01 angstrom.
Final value 7.531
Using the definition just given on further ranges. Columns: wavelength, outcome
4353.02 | 8.434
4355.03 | 8.586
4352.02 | 8.5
